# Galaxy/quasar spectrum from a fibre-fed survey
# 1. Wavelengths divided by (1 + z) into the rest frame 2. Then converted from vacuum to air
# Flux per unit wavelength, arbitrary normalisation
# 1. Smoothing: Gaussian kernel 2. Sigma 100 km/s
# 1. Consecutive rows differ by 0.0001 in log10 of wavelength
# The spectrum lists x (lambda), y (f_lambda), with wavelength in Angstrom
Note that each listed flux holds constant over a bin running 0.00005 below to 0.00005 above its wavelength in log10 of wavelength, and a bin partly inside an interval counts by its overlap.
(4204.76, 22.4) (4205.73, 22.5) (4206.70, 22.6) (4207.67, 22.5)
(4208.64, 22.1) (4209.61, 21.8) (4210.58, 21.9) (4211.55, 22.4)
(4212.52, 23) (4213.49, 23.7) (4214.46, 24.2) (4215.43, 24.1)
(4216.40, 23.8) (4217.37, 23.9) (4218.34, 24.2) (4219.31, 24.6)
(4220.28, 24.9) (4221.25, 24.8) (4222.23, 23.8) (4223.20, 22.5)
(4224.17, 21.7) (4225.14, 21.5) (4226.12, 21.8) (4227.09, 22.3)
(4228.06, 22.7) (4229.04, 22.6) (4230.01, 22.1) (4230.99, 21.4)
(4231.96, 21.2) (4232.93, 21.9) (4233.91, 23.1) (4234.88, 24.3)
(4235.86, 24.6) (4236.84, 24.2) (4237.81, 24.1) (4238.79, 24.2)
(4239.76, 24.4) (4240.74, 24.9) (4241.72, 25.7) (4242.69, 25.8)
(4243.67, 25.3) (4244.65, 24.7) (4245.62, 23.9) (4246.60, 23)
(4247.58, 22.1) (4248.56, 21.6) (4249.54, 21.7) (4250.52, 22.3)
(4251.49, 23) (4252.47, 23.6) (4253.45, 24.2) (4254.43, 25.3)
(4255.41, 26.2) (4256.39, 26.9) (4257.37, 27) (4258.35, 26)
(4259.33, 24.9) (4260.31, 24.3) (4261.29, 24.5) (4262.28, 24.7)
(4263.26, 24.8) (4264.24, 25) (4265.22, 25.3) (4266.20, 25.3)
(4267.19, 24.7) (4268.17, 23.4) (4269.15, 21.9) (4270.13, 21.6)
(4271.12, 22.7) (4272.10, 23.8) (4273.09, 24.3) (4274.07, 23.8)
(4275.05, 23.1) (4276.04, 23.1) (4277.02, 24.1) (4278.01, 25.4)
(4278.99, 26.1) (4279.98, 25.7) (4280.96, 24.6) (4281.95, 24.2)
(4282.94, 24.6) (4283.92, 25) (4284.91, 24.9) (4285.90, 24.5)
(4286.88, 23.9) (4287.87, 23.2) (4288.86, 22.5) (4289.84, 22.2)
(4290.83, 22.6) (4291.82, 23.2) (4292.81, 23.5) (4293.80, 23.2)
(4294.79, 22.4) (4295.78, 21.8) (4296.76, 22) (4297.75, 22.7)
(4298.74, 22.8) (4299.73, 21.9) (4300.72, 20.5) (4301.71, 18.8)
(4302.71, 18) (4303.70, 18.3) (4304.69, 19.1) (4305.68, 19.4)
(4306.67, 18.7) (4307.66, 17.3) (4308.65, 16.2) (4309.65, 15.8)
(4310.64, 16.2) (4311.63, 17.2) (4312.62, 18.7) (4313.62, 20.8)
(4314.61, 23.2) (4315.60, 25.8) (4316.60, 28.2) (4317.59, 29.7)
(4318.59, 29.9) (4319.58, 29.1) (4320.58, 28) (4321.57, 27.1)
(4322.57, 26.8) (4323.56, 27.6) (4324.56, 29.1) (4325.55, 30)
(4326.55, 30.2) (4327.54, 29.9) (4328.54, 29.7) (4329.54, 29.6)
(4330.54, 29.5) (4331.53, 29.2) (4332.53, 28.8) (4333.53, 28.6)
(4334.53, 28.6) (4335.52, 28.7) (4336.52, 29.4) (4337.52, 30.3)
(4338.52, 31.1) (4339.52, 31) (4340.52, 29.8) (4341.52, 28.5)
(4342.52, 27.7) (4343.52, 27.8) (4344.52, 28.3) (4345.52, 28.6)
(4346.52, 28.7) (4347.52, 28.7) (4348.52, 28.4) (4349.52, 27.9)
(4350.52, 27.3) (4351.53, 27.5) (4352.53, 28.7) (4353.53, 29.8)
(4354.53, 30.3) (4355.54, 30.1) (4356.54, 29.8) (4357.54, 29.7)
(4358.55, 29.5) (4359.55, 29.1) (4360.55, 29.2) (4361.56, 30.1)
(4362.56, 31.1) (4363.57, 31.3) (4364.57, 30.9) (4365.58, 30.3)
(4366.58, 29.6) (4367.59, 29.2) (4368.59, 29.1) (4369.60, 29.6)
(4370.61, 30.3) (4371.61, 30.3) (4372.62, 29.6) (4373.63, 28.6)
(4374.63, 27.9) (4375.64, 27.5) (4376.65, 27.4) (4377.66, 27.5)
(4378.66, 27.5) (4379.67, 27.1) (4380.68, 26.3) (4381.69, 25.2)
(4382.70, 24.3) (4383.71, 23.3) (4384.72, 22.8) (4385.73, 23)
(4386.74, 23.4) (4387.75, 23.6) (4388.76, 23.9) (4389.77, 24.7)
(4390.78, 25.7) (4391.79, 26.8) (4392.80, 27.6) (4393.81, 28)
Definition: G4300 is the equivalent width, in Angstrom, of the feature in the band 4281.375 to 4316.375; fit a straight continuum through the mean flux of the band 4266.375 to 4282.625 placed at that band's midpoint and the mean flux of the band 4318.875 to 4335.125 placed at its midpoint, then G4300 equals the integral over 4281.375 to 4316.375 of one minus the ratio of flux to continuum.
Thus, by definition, 6.40 Angstrom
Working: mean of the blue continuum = 23.9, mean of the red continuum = 28.9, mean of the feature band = 21.3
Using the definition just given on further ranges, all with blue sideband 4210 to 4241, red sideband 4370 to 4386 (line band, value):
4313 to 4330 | -1.5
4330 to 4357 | -3.1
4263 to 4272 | 0.2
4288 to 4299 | 1.0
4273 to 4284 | 0.0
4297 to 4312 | 3.7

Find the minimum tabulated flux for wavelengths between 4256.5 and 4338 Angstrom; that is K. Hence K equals 15.8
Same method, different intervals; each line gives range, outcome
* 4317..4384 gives 23.3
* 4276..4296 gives 21.8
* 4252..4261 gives 23.6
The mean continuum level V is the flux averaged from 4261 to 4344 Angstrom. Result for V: 24.6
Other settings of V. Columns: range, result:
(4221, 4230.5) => 22.5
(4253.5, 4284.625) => 24.6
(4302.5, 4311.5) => 17.6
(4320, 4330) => 28.8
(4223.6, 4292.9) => 23.8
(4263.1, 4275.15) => 23.8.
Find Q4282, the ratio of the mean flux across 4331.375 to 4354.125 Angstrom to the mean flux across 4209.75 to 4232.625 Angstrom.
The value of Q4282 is 1.3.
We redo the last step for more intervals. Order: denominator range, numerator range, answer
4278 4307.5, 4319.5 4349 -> 1.29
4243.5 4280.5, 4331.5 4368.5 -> 1.21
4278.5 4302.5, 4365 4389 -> 1.17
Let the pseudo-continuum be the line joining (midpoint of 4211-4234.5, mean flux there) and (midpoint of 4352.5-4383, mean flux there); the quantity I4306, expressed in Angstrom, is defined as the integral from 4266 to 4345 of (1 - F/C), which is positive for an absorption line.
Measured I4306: 5.4 Angstrom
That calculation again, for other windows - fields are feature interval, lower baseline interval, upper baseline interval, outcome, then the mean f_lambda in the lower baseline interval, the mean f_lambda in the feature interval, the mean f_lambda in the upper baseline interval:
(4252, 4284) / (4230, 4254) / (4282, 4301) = -1.72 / 23.5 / 24.5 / 23.1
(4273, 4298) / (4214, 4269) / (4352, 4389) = 1.57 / 23.9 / 23.7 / 28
